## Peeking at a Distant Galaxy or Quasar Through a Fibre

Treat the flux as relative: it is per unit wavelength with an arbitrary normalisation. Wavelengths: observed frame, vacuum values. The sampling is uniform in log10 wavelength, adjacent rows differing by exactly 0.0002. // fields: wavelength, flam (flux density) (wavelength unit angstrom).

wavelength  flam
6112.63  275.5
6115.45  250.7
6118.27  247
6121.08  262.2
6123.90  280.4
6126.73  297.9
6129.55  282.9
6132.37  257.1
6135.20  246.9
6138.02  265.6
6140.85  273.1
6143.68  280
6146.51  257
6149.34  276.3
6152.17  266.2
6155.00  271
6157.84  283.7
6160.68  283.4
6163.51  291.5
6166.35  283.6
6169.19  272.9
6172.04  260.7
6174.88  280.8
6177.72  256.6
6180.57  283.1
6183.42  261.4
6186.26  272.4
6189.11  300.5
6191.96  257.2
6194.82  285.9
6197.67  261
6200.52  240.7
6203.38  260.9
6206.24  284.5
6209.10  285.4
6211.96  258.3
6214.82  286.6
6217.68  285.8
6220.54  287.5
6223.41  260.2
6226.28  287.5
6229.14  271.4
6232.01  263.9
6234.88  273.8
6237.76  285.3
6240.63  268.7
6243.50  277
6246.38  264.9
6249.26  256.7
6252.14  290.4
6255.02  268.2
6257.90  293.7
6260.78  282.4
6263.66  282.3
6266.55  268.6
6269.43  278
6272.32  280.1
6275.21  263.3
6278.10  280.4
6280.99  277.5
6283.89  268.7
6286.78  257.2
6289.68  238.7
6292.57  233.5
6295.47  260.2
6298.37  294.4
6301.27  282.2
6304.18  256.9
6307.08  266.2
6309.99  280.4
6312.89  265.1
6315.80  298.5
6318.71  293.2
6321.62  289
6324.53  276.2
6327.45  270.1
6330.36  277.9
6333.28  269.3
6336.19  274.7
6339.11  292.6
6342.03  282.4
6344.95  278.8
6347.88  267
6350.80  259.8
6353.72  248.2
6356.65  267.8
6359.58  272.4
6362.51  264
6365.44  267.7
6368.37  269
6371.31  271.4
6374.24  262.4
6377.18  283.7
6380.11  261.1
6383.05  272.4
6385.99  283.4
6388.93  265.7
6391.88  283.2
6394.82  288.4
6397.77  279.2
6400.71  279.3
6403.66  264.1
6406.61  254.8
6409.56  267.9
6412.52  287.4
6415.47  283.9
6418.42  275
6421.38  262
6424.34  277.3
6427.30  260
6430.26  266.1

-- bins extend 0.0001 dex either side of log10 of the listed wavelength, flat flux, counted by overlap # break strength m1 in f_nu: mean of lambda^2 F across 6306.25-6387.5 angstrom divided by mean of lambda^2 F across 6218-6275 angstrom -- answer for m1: 1.0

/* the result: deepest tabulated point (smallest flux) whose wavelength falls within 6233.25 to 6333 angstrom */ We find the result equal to 233.5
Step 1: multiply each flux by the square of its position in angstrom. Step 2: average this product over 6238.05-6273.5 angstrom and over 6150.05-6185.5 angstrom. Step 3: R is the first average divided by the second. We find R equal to 1.03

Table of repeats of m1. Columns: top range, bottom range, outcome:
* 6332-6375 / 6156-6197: 1.03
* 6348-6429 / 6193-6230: 1.05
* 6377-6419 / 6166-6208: 1.09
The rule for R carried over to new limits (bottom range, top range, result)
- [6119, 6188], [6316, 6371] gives 1.07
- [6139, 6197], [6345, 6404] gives 1.05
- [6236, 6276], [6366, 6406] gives 1.03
